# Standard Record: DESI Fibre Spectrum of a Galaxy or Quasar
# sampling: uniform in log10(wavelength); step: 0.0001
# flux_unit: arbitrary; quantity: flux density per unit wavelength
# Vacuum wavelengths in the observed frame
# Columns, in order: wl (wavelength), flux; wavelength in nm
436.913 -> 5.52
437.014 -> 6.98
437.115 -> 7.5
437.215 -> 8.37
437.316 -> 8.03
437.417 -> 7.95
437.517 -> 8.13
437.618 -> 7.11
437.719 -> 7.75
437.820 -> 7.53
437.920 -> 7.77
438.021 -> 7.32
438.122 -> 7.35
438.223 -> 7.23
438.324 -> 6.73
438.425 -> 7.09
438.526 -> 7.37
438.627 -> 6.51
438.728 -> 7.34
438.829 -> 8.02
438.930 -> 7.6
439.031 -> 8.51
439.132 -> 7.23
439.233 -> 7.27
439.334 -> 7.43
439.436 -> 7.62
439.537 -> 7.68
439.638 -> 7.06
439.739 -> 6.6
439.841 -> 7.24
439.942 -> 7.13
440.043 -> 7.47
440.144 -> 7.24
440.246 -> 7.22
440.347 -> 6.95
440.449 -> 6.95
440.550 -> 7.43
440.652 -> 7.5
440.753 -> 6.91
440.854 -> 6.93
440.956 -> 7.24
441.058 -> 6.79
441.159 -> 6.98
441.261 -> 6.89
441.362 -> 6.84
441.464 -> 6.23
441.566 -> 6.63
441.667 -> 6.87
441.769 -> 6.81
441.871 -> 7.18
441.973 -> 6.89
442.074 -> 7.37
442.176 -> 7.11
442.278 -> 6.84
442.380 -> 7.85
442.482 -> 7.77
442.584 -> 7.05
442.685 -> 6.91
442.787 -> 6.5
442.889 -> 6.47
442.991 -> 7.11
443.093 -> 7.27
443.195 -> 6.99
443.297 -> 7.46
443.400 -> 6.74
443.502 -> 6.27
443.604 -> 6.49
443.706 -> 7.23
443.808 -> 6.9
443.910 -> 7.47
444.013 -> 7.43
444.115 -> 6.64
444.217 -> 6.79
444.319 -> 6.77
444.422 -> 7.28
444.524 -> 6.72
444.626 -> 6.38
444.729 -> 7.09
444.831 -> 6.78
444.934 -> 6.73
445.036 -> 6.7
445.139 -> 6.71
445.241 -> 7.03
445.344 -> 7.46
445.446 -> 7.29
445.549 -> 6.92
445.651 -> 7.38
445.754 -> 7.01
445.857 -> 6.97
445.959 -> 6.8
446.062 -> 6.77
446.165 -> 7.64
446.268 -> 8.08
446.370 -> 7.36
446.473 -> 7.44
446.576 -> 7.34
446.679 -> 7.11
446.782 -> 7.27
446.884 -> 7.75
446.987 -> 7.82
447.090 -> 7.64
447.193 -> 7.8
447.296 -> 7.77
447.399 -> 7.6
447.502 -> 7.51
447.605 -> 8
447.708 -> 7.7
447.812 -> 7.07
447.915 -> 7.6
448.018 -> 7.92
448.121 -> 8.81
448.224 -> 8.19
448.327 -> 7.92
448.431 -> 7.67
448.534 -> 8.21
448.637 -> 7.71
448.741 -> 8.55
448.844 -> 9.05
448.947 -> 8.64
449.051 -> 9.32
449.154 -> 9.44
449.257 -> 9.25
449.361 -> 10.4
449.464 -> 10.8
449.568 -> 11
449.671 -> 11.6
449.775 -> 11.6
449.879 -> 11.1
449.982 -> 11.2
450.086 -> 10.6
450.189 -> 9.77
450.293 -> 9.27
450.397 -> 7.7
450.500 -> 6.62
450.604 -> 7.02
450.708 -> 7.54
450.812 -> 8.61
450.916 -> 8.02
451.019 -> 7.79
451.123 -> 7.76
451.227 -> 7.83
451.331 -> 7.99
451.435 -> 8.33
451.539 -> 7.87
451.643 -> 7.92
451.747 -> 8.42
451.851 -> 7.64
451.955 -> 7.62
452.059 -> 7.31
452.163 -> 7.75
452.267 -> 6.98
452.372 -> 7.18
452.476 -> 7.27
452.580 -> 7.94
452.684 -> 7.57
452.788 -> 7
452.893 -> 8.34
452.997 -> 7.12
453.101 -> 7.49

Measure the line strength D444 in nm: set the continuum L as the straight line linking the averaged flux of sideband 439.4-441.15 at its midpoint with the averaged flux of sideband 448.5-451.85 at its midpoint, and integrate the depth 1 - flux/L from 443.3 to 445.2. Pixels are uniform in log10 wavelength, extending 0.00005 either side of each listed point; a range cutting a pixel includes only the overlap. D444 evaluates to 0.247 nm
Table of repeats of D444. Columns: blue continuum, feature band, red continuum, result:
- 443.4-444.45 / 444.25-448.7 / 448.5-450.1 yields 0.49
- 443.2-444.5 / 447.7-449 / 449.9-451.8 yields -0.04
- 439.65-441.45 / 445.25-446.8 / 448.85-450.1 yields 0.31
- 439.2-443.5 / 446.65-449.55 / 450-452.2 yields -0.18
